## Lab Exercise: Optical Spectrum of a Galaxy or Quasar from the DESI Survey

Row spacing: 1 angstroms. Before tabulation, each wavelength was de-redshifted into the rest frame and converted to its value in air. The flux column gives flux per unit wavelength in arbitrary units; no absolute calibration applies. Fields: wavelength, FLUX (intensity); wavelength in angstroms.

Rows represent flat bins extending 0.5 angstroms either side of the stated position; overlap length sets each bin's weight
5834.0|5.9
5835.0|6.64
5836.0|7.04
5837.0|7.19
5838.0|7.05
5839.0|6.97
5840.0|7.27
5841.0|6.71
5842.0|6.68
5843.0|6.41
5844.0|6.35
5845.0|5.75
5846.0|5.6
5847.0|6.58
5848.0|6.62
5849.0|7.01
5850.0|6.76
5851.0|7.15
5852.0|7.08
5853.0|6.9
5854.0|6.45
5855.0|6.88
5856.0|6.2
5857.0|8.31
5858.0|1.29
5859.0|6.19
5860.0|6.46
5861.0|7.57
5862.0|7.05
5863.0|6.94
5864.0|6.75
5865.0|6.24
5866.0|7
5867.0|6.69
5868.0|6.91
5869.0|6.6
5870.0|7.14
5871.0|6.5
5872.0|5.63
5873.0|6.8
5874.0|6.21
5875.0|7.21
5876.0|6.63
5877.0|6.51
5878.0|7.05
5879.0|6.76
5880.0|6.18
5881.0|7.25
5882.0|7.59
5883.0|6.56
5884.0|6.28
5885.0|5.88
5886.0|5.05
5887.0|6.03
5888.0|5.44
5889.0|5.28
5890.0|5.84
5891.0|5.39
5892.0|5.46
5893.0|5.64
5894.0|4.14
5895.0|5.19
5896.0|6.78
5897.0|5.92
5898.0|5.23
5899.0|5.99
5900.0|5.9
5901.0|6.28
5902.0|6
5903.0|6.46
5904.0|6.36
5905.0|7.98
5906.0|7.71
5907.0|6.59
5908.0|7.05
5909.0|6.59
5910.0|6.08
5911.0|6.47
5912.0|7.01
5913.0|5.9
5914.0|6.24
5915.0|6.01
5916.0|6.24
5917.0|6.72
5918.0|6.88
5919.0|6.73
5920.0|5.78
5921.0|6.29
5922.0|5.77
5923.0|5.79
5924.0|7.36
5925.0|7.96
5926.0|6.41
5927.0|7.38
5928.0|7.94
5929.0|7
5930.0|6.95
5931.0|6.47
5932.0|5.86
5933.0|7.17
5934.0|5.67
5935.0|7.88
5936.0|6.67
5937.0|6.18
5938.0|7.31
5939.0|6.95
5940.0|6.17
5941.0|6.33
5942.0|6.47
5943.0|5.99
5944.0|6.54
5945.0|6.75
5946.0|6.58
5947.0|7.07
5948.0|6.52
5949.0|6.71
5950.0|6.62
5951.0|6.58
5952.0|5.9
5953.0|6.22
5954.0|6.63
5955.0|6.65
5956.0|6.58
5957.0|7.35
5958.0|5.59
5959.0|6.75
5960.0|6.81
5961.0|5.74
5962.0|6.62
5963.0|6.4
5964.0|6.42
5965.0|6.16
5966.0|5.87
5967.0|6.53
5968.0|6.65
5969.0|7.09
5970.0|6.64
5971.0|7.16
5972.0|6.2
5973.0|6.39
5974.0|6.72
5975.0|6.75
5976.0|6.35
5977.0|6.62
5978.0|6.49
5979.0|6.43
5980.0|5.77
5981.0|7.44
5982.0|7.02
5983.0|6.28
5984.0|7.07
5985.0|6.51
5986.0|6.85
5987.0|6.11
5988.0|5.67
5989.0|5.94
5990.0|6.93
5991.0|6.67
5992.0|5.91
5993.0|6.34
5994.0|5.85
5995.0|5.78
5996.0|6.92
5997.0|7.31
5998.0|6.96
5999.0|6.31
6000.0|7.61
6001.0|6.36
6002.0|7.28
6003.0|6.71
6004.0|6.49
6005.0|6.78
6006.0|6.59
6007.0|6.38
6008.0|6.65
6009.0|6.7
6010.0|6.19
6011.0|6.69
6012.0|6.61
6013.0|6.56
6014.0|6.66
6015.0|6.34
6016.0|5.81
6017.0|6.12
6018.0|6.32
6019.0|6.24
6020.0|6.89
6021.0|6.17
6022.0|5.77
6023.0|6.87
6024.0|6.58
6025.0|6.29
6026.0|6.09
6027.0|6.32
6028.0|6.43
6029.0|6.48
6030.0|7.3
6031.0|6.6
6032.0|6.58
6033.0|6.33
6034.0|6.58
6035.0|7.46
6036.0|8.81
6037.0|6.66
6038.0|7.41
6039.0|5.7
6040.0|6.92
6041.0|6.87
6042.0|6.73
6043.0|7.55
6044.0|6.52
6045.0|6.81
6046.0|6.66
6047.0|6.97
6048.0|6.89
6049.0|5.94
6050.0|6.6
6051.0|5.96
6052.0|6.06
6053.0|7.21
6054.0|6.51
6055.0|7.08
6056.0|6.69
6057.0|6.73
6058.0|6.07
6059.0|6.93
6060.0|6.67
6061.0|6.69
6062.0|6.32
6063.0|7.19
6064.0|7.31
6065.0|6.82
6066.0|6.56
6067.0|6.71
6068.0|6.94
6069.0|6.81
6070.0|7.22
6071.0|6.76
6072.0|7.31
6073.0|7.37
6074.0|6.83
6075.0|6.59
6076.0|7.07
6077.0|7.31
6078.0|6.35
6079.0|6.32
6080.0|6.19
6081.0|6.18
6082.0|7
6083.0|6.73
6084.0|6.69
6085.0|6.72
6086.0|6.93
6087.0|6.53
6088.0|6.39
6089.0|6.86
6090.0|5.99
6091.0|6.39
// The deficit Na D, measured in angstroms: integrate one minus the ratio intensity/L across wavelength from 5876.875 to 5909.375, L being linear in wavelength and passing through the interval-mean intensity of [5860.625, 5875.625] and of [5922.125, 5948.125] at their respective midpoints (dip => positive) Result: 2.7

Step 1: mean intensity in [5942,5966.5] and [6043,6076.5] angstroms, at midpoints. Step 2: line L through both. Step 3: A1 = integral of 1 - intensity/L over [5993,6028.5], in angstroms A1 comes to 0.6 angstroms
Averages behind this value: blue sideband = 6.46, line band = 6.5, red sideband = 6.76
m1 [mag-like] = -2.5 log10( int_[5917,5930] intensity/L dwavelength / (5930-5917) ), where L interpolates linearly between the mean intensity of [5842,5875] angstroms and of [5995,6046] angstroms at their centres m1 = -0.03 mag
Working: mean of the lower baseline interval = 6.51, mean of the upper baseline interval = 6.66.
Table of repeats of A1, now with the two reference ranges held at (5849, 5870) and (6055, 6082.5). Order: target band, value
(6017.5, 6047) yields 0.2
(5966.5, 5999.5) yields 0.8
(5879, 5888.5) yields 0.5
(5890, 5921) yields 2.0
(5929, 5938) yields 0.0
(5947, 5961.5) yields 0.4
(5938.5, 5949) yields 0.2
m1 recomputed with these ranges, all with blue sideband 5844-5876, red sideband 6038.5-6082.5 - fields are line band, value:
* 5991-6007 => 0.01 mag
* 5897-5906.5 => 0.03 mag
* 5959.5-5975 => 0.02 mag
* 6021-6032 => 0.04 mag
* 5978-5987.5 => 0.01 mag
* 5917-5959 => 0.00 mag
